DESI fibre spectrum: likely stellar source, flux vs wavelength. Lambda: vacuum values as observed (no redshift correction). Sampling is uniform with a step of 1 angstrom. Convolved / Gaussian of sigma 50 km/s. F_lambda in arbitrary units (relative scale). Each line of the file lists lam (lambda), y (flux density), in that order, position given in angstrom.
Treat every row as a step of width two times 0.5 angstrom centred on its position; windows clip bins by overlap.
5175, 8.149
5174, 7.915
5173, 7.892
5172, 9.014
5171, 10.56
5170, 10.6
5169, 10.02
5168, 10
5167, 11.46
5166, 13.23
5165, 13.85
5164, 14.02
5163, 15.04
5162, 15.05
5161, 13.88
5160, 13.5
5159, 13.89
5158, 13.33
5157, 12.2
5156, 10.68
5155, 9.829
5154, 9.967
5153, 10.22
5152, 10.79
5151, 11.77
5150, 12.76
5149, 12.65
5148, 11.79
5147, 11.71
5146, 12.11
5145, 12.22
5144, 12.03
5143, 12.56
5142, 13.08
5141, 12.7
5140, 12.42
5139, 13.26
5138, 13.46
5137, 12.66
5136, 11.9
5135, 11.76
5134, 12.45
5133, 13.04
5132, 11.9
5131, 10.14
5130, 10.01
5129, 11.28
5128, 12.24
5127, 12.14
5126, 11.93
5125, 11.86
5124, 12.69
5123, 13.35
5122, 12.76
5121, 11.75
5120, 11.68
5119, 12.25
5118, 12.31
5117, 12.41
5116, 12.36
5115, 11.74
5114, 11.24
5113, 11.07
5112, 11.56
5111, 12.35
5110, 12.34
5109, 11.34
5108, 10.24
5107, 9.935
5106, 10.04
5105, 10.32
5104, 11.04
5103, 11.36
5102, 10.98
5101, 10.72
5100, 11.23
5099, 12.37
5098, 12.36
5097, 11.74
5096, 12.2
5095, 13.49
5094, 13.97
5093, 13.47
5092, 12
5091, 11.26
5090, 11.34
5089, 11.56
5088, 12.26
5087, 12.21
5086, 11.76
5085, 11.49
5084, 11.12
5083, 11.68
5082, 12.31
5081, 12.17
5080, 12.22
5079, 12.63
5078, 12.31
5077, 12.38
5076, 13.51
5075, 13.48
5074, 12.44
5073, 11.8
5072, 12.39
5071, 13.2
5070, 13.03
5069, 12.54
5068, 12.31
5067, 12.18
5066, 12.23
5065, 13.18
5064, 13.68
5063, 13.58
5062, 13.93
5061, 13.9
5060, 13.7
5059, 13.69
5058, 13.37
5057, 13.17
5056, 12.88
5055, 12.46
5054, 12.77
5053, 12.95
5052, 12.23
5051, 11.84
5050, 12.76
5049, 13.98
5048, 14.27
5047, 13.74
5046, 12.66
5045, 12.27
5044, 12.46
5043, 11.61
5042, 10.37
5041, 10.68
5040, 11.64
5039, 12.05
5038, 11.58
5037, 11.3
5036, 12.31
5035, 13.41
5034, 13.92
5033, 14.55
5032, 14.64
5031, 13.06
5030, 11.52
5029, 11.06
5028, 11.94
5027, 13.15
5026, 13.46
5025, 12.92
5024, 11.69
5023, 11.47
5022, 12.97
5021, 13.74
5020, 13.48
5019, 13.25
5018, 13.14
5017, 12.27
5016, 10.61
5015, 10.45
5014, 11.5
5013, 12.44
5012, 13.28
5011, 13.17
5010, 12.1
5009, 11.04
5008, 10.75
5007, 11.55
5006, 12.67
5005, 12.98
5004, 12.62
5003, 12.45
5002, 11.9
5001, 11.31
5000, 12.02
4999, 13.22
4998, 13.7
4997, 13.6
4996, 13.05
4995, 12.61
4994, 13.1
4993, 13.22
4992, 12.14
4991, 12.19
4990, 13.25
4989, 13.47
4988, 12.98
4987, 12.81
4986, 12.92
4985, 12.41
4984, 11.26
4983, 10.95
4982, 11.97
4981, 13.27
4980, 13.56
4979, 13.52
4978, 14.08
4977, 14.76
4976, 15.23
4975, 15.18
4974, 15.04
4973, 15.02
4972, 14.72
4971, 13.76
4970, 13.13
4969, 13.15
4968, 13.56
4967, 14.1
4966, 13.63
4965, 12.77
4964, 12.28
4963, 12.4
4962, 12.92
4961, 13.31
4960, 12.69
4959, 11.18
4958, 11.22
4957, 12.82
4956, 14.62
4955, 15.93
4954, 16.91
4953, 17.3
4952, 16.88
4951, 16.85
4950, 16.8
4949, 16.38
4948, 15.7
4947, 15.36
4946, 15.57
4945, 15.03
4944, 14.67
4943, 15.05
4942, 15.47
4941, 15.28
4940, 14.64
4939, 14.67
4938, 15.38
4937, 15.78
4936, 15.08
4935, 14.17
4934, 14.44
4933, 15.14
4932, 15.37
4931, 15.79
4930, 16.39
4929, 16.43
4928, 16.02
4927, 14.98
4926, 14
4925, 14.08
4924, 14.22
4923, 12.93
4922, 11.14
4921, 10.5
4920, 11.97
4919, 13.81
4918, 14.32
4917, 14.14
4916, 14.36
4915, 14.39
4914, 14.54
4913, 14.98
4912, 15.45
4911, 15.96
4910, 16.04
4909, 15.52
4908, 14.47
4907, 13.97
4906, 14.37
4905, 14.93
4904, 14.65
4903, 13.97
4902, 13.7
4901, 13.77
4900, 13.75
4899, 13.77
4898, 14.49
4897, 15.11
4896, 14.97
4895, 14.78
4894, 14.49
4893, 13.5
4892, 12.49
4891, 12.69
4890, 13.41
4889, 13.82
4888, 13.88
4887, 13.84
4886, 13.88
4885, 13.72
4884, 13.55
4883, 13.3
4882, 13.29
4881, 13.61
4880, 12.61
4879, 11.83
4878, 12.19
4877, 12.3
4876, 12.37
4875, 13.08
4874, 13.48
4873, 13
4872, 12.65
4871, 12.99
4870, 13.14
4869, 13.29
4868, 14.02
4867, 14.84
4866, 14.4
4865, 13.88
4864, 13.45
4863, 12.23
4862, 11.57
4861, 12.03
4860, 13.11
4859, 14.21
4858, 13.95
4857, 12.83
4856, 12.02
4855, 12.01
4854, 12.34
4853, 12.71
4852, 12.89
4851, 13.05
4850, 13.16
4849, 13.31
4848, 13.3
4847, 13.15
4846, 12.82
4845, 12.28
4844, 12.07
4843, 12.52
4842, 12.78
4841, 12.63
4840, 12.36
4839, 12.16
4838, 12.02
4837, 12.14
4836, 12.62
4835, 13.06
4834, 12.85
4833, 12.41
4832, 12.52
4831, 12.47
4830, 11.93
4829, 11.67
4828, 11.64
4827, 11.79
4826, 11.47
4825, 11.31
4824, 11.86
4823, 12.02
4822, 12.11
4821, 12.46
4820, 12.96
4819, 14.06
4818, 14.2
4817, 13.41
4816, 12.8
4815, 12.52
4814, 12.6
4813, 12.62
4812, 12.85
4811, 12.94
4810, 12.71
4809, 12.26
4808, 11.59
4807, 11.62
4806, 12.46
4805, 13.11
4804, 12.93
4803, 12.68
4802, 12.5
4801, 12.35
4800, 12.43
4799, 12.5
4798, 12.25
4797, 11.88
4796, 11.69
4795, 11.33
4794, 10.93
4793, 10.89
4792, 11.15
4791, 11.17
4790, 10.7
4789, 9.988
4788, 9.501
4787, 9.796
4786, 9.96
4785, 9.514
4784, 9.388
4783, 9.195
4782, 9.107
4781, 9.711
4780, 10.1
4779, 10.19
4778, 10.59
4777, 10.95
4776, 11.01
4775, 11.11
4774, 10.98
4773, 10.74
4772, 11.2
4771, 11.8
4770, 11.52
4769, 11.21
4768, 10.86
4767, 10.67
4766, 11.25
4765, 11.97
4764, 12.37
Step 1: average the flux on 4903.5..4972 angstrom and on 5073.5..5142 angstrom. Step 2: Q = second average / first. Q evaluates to 0.8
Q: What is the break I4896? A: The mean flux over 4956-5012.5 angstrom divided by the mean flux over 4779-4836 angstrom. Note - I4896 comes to 1.1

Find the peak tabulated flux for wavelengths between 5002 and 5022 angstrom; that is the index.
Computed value 13.74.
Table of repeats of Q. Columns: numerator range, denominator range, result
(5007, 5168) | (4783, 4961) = 0.92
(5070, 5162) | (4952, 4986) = 0.88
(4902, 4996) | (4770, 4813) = 1.26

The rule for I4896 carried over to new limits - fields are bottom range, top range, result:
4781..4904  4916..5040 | 1.07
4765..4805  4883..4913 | 1.29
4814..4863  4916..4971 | 1.15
